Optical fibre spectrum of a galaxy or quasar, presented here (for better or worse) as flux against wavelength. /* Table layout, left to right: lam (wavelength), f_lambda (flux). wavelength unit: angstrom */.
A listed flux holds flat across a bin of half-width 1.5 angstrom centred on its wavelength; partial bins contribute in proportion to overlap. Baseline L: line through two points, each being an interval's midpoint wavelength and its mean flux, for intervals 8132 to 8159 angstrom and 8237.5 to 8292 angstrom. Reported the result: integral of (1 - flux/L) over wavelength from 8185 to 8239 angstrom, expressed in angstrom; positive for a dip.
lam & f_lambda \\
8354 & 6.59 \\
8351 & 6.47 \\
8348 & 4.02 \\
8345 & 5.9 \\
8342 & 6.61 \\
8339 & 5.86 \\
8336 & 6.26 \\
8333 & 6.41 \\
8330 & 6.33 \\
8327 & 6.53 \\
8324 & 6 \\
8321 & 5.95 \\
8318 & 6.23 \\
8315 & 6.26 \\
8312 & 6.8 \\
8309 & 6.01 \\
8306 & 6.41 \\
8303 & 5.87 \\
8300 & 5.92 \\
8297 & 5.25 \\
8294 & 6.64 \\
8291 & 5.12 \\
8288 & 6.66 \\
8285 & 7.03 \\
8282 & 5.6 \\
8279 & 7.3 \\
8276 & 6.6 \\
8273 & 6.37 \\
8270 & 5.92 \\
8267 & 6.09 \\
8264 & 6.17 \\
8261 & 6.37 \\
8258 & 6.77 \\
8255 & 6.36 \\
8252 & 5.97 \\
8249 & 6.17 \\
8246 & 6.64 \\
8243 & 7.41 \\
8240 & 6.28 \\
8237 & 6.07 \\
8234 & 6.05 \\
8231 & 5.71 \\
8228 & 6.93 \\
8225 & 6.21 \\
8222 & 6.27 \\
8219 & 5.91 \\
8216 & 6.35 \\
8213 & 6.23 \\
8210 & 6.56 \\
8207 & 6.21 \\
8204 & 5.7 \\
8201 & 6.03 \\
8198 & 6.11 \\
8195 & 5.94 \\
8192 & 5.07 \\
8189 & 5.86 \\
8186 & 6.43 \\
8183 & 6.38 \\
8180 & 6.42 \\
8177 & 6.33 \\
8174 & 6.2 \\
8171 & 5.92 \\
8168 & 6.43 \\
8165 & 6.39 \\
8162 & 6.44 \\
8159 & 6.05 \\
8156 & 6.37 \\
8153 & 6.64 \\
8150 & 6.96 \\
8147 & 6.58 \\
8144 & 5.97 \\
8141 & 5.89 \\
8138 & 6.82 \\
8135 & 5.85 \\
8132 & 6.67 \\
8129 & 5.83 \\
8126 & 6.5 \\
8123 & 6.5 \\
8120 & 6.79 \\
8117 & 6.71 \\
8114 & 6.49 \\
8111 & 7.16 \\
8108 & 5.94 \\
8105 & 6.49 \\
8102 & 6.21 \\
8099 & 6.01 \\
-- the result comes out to 2.49 angstrom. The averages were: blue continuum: 6.38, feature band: 6.09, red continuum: 6.39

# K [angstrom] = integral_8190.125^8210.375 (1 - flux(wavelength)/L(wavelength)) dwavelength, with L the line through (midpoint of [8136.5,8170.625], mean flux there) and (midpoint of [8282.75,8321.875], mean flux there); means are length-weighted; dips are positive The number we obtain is 1.3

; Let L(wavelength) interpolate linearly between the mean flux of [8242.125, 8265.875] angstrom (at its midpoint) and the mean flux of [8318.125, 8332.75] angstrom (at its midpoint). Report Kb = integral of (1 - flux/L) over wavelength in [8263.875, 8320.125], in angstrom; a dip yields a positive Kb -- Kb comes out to 1.0 angstrom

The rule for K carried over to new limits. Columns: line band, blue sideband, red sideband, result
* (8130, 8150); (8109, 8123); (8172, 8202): 0.52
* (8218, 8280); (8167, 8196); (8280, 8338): -2.19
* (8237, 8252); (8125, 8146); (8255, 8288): -0.27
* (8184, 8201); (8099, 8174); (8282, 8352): 1.05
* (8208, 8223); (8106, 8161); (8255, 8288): 0.39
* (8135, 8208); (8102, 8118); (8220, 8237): 1.76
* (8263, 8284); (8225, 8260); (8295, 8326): -0.21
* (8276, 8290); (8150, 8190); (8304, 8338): -0.66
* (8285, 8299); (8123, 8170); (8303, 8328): 0.50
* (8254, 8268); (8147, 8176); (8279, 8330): -0.26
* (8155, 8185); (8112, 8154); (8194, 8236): 0.11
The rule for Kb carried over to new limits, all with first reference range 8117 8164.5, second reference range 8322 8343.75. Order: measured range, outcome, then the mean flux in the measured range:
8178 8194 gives 0.8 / 6.04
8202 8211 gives 0.3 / 6.13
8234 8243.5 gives -0.1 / 6.42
